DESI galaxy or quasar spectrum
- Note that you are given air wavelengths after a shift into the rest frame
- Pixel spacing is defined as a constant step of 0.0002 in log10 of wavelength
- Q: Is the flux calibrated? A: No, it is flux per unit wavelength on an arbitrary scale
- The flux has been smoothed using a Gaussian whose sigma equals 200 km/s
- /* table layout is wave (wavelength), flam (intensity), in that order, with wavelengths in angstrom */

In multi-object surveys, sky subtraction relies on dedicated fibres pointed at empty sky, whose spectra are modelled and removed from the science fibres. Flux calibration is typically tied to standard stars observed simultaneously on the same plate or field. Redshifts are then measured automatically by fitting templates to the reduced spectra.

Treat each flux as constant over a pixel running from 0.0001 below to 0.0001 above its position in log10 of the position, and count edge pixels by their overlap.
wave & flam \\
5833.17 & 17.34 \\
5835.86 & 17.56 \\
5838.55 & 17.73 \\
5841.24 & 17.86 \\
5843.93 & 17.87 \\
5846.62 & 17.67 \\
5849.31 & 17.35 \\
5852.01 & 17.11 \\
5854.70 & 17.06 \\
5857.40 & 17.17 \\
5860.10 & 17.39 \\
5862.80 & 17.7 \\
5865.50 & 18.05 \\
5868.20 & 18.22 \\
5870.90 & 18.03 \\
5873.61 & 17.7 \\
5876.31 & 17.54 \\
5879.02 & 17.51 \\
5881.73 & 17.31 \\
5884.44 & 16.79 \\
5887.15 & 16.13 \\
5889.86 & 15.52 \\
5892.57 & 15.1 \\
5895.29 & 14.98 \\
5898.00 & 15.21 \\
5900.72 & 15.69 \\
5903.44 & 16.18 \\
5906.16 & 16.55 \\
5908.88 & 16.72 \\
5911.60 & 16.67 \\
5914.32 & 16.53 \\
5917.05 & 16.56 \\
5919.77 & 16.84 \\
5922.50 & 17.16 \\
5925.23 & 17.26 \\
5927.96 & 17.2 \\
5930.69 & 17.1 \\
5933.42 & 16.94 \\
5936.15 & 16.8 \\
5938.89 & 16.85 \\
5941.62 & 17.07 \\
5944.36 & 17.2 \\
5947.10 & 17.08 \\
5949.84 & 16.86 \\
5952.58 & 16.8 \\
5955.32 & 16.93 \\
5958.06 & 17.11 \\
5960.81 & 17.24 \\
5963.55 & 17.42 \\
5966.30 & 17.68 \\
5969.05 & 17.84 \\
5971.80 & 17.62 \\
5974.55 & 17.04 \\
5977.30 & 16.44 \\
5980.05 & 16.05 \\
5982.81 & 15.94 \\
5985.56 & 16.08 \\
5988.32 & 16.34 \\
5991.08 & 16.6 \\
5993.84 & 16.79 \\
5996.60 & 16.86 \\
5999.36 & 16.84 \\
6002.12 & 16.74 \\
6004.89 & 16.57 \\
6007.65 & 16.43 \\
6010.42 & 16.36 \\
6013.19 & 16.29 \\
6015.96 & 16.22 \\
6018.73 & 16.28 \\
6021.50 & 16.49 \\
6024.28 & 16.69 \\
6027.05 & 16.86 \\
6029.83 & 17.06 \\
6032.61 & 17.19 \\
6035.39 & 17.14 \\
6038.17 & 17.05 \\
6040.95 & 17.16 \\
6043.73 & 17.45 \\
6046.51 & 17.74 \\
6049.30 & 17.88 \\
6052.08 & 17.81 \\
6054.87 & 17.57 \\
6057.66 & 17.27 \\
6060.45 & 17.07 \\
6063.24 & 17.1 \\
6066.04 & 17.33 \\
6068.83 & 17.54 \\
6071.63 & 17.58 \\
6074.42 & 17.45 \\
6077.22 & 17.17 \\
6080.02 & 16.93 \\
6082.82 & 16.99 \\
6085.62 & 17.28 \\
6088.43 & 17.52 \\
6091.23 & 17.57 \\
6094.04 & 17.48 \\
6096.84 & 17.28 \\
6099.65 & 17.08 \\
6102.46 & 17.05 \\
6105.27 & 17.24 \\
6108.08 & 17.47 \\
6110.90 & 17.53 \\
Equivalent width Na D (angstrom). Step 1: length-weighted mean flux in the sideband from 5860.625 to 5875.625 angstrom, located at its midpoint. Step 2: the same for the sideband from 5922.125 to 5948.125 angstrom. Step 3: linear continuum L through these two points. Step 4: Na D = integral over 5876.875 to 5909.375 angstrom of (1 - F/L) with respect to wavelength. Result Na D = 2.6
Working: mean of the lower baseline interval 17.9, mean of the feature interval 16.2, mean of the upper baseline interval 17.1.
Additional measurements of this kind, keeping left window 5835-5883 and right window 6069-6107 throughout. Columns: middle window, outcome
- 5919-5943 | 0.65 angstrom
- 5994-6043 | 1.84 angstrom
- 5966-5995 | 1.17 angstrom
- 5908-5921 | 0.64 angstrom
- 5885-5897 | 1.40 angstrom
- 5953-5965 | 0.22 angstrom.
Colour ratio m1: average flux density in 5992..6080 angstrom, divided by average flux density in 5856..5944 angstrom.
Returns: 1.0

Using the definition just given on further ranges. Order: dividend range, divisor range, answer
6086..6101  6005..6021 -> 1.06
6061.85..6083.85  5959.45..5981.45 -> 1.01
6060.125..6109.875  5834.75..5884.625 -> 0.98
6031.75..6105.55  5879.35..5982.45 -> 1.04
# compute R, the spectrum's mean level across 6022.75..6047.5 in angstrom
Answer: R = 17.1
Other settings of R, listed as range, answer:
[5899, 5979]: 16.9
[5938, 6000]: 16.9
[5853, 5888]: 17.4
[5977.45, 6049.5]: 16.7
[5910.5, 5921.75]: 16.7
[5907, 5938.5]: 16.9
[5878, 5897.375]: 16.1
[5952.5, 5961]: 17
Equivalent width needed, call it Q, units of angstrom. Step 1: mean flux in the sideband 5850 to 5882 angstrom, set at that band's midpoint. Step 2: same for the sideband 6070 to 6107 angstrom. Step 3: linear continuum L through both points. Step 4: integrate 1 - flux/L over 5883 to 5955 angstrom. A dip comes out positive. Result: 3.9 angstrom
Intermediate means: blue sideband 17.6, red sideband 17.3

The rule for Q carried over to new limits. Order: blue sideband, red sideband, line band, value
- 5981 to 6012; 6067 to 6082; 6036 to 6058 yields -0.59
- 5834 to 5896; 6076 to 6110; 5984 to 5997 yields 0.55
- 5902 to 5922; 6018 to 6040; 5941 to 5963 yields -0.47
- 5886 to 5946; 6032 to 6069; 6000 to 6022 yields 0.87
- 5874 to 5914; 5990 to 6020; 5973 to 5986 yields 0.12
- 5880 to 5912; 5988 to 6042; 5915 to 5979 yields -2.89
